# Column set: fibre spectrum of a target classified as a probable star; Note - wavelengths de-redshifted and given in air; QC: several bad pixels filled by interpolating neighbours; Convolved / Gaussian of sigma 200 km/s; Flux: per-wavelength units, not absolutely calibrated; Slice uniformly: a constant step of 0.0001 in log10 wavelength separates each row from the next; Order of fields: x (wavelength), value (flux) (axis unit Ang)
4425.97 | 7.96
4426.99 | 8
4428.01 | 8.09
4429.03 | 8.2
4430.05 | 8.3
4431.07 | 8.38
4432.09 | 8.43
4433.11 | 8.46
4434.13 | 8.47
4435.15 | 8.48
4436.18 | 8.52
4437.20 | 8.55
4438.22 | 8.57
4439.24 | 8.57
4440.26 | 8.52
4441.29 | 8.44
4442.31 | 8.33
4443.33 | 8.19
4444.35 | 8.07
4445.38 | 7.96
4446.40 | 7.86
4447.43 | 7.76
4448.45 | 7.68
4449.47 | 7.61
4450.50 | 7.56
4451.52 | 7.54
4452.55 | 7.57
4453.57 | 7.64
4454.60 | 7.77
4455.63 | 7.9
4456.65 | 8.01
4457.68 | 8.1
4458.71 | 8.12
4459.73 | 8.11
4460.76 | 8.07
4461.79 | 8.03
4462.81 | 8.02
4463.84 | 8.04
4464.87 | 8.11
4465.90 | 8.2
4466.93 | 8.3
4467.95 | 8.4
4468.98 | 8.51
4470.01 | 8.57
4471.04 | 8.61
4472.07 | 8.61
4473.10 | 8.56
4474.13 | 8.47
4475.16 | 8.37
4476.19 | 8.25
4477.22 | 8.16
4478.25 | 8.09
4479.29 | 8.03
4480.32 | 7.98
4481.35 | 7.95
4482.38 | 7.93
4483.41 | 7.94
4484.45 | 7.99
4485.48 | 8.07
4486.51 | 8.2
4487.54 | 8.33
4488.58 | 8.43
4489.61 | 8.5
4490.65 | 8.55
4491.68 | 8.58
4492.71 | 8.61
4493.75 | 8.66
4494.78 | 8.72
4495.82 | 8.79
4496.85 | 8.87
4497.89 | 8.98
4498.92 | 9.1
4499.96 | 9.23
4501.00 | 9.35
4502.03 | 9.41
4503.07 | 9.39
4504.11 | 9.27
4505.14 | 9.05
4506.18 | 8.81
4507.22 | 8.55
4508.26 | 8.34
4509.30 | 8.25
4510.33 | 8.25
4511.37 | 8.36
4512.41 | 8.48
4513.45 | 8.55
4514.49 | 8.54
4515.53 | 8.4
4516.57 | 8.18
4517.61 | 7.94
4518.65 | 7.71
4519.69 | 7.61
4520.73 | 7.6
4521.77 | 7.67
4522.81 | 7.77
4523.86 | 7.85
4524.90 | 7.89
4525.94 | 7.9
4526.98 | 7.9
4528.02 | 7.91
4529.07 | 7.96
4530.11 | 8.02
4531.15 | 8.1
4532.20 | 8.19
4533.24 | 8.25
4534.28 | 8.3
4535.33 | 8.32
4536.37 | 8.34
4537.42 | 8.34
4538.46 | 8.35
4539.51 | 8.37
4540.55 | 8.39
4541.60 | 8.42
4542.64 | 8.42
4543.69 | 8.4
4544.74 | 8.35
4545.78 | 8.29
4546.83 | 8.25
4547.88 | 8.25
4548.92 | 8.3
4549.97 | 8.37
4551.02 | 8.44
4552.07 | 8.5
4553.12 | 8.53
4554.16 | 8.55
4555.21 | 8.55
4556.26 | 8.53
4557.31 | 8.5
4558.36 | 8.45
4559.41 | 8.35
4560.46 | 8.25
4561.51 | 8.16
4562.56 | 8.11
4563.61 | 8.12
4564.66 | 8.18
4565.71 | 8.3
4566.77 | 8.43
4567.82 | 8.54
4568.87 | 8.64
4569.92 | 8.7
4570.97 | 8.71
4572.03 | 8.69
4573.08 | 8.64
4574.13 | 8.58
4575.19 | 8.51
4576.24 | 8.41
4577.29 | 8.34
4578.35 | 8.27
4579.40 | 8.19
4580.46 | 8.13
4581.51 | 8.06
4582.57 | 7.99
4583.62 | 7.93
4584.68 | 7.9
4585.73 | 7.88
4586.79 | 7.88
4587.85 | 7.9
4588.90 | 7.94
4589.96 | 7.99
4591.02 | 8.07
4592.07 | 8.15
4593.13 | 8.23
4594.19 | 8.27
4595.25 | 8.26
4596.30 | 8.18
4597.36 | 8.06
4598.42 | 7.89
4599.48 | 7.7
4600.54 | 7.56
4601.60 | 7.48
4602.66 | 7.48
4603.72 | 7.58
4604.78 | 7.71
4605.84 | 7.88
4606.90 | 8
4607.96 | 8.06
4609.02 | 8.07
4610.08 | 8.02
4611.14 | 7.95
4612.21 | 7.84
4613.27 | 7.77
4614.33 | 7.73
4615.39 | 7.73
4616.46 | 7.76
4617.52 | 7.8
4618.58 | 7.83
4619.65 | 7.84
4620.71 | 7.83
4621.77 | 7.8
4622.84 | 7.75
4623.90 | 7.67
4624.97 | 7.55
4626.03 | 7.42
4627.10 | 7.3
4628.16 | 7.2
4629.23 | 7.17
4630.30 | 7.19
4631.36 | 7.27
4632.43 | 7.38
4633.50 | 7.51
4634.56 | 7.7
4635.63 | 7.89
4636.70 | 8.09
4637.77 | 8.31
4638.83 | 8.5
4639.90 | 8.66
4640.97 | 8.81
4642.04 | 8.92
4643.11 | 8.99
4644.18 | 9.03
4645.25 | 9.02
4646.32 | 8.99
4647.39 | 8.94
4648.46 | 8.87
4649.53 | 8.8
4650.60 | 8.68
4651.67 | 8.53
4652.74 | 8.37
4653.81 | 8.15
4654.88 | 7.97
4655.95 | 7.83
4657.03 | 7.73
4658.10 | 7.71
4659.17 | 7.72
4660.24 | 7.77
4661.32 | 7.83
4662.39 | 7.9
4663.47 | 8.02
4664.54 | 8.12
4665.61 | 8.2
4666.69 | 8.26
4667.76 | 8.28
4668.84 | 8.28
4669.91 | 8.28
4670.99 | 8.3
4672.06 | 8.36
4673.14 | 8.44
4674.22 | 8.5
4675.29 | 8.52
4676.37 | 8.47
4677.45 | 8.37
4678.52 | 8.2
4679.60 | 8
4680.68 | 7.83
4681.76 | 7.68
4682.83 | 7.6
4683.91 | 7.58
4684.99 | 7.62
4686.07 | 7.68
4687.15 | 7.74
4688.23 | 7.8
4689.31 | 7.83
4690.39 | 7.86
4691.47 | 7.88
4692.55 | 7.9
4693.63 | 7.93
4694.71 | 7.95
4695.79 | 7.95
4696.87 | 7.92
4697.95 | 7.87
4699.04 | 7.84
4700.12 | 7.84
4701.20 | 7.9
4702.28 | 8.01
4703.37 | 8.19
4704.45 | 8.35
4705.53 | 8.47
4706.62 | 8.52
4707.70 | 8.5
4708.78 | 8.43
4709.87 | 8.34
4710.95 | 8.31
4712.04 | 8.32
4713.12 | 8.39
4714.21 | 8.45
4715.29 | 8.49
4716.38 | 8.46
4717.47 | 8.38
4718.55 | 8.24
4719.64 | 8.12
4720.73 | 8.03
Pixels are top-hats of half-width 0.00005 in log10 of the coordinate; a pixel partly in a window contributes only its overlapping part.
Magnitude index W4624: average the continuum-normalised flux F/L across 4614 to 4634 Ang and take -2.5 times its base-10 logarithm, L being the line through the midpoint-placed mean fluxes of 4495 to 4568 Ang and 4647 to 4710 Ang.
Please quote 0.09 mag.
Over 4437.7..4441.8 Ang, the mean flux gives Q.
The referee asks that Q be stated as 8.53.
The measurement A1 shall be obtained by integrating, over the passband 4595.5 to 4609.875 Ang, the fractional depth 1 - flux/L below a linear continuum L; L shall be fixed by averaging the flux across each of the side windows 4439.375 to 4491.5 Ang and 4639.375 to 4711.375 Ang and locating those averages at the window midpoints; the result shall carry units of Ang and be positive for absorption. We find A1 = 0.6 Ang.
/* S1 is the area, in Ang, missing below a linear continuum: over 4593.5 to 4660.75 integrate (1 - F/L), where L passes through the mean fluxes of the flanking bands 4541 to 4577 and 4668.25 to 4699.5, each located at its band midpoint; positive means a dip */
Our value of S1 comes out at 1.6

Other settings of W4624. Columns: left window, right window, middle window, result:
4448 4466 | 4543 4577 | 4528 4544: 0.005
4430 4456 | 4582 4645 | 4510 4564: -0.030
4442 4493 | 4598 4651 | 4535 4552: -0.040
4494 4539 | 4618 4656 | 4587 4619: 0.039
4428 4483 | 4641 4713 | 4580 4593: 0.025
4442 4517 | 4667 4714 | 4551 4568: -0.018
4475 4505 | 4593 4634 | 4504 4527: 0.024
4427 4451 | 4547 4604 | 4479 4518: -0.043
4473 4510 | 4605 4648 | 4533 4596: -0.009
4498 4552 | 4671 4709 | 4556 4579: -0.020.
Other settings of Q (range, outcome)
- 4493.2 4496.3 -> 8.71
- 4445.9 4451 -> 7.69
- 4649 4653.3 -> 8.6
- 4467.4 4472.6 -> 8.55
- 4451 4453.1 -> 7.58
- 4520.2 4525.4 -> 7.75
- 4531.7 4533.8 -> 8.25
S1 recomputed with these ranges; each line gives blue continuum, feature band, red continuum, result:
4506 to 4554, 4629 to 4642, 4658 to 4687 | 0.3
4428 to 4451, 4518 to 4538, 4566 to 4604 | 0.5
